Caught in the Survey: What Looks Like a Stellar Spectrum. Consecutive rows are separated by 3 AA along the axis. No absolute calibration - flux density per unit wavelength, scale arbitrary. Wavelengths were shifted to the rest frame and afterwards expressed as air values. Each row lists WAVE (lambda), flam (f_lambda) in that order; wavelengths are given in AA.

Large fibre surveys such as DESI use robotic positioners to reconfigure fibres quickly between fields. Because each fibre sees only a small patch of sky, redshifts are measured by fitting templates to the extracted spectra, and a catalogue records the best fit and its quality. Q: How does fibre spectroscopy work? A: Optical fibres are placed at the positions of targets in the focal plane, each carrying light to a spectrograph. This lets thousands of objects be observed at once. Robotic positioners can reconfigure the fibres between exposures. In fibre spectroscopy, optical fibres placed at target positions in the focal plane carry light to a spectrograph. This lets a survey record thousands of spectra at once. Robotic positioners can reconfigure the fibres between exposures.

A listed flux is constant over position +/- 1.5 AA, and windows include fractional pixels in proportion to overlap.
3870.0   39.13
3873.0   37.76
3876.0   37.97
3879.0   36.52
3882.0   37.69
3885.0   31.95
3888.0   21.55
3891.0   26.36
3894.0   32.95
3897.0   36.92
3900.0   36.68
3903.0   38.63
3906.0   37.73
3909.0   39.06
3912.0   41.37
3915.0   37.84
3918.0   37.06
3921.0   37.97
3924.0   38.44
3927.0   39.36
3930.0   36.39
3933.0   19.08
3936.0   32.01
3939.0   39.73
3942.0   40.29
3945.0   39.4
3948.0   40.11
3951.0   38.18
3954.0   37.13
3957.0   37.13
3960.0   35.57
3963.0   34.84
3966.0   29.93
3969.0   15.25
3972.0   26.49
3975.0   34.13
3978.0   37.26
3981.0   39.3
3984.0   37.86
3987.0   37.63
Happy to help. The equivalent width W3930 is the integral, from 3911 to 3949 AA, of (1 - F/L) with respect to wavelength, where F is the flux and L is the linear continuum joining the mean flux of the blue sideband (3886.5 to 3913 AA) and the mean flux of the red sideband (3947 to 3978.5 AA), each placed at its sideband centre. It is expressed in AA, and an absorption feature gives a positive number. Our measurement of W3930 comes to -3.3 AA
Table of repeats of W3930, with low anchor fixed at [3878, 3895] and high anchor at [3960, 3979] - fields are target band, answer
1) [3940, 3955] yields -4.43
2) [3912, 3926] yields -3.53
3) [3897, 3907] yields -2.21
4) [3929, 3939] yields -0.01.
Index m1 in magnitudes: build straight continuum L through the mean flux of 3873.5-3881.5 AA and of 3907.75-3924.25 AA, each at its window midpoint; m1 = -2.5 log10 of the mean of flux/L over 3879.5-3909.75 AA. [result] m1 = 0.12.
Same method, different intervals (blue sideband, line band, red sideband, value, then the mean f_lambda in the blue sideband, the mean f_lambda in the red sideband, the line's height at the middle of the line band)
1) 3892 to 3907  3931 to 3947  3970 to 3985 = 0.03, 36.2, 34.3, 35.2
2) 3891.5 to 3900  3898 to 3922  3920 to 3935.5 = -0.12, 34.2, 34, 34.1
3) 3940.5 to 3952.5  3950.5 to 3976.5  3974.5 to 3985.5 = 0.21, 39.5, 37.4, 38.4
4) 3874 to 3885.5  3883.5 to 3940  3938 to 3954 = 0.09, 36.5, 39.3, 37.8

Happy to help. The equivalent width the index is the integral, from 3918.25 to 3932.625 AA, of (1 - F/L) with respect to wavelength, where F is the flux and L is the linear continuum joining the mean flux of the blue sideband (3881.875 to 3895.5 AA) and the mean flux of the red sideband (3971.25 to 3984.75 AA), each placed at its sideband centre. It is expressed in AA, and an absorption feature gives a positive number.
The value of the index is -2.1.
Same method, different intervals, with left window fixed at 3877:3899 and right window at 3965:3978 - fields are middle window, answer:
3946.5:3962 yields -4.9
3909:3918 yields -2.4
